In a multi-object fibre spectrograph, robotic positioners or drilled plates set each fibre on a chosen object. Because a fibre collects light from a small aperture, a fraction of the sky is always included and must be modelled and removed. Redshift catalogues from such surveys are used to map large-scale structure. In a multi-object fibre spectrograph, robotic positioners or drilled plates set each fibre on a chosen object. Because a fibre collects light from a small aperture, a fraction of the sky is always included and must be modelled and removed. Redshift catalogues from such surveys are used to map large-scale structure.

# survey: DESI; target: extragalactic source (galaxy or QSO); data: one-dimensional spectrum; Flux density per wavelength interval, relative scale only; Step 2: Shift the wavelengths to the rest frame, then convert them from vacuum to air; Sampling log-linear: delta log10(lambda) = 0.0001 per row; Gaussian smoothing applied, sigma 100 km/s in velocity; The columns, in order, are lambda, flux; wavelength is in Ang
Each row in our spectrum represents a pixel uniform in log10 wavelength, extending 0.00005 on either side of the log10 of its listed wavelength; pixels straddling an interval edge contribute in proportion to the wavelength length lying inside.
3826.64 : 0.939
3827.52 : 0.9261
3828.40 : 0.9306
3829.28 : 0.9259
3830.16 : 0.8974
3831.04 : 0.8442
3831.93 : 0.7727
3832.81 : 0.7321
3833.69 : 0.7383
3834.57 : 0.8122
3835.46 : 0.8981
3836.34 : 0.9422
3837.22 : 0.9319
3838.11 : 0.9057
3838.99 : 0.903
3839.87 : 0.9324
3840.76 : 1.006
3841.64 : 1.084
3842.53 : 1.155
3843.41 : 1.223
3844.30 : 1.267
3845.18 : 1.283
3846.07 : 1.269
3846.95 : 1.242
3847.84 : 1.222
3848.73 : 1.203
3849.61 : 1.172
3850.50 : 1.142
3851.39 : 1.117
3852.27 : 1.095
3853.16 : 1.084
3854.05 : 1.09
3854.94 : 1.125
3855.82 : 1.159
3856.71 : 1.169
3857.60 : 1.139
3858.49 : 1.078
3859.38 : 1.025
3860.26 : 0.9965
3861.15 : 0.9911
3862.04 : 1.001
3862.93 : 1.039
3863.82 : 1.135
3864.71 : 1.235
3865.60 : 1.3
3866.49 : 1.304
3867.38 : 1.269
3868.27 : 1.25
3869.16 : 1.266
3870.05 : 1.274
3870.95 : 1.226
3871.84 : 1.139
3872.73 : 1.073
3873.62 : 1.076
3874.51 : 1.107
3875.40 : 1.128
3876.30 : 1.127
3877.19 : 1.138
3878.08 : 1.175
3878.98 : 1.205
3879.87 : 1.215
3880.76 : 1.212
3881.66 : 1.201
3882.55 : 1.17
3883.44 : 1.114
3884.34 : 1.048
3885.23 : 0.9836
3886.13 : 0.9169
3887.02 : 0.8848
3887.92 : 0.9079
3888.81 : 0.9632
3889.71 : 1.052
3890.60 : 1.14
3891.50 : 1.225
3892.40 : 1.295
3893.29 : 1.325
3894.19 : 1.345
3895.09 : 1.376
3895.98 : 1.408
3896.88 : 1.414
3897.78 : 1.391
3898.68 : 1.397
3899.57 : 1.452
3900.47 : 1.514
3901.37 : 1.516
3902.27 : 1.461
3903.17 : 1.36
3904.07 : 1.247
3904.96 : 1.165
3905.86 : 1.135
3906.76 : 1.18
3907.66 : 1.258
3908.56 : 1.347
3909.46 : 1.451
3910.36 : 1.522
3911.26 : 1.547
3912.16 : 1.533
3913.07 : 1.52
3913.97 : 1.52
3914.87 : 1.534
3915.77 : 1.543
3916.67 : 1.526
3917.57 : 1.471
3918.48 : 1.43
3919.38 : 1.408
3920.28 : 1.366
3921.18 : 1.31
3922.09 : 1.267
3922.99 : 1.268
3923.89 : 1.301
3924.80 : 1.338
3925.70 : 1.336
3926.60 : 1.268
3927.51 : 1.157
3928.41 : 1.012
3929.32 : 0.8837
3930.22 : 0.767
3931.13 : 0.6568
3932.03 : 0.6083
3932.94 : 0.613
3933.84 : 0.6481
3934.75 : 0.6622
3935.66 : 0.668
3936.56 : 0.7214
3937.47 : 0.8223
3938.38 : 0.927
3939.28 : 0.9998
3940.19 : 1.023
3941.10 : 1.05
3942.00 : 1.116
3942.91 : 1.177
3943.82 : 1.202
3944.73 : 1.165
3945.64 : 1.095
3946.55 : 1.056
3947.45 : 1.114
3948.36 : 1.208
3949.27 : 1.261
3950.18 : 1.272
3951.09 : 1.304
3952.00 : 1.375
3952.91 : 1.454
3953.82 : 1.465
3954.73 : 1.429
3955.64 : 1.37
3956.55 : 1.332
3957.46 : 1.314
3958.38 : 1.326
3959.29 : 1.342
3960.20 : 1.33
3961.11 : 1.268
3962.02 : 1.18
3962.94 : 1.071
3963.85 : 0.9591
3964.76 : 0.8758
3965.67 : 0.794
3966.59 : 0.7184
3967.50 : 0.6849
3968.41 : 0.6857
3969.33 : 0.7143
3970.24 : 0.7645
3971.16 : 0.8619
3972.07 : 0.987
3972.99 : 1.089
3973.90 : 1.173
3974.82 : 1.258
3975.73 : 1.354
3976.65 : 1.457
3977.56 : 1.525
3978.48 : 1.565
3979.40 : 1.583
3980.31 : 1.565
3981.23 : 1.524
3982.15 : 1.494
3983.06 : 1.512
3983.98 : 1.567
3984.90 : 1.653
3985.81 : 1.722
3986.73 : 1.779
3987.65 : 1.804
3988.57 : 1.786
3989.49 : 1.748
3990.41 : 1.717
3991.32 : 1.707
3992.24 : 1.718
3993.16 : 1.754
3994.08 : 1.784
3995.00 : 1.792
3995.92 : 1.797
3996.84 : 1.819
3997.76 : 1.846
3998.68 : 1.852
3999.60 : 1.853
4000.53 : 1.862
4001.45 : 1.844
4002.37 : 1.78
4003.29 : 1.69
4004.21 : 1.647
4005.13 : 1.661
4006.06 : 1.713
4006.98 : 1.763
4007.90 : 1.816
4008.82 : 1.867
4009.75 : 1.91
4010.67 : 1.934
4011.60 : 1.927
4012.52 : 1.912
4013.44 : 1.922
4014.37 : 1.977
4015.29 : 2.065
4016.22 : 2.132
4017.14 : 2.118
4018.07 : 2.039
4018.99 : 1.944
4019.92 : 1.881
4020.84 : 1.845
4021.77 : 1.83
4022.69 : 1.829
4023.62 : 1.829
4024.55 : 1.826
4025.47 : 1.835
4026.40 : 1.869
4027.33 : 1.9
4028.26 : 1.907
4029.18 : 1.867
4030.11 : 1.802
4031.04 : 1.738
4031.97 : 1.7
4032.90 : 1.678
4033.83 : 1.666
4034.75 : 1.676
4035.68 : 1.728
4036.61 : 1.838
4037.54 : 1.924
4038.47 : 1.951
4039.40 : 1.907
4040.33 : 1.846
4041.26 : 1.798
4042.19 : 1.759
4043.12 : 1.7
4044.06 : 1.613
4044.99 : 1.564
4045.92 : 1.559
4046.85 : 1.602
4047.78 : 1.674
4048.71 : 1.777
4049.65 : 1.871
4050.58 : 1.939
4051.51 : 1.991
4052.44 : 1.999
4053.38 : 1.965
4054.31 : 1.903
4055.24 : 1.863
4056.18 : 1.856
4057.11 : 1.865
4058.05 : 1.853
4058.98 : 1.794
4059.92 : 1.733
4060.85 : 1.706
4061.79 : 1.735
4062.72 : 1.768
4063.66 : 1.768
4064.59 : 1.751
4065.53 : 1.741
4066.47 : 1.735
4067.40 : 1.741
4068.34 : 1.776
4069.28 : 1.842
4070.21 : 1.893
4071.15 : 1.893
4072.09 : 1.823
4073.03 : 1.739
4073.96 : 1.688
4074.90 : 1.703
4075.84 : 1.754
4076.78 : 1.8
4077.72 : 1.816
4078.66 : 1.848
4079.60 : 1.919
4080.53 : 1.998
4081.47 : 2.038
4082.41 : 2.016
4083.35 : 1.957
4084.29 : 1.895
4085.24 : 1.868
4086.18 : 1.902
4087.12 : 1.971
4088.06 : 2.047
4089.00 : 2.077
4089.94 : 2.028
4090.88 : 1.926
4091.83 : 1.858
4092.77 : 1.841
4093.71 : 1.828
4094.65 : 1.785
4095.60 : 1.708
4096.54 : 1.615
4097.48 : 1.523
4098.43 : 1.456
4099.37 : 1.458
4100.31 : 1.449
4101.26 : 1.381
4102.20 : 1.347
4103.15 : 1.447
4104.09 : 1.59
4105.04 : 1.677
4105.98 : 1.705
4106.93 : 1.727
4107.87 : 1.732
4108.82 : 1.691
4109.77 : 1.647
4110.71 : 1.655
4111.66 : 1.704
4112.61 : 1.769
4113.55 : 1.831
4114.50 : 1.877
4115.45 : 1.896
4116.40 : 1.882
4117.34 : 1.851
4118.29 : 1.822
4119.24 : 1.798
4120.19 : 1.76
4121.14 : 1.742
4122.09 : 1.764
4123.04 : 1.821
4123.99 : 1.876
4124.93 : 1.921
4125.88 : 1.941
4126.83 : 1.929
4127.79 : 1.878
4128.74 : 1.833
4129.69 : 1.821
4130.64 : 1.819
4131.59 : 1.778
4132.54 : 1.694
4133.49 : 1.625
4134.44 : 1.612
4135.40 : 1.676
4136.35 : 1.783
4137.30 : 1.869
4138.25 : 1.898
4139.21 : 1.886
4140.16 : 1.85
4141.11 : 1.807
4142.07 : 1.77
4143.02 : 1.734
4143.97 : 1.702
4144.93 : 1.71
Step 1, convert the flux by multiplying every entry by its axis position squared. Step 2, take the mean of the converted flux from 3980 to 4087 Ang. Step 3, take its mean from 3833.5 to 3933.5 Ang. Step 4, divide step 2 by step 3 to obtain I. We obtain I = 1.6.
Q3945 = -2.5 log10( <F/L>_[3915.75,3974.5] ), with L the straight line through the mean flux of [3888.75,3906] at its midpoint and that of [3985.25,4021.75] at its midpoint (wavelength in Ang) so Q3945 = 0.37 mag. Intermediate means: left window 1.32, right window 1.84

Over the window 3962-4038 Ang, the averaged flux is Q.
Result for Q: 1.63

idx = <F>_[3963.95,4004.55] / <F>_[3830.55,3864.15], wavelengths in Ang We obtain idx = 1.4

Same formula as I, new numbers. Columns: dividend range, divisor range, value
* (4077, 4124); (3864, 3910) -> 1.61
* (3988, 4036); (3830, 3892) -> 1.81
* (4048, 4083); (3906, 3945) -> 1.69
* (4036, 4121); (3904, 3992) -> 1.54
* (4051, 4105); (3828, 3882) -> 1.84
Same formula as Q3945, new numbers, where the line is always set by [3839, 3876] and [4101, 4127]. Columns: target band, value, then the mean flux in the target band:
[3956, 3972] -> 0.34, 1.01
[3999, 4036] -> -0.21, 1.84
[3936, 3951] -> 0.24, 1.08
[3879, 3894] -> 0.10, 1.11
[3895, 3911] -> -0.10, 1.37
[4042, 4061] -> -0.12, 1.79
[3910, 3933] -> 0.02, 1.27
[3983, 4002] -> -0.20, 1.76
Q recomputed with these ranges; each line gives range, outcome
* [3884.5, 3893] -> 1.05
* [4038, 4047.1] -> 1.73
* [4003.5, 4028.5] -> 1.88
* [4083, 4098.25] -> 1.85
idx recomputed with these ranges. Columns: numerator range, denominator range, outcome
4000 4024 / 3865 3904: 1.54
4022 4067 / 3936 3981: 1.56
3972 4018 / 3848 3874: 1.50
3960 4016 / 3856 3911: 1.27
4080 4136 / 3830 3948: 1.55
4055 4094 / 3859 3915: 1.50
